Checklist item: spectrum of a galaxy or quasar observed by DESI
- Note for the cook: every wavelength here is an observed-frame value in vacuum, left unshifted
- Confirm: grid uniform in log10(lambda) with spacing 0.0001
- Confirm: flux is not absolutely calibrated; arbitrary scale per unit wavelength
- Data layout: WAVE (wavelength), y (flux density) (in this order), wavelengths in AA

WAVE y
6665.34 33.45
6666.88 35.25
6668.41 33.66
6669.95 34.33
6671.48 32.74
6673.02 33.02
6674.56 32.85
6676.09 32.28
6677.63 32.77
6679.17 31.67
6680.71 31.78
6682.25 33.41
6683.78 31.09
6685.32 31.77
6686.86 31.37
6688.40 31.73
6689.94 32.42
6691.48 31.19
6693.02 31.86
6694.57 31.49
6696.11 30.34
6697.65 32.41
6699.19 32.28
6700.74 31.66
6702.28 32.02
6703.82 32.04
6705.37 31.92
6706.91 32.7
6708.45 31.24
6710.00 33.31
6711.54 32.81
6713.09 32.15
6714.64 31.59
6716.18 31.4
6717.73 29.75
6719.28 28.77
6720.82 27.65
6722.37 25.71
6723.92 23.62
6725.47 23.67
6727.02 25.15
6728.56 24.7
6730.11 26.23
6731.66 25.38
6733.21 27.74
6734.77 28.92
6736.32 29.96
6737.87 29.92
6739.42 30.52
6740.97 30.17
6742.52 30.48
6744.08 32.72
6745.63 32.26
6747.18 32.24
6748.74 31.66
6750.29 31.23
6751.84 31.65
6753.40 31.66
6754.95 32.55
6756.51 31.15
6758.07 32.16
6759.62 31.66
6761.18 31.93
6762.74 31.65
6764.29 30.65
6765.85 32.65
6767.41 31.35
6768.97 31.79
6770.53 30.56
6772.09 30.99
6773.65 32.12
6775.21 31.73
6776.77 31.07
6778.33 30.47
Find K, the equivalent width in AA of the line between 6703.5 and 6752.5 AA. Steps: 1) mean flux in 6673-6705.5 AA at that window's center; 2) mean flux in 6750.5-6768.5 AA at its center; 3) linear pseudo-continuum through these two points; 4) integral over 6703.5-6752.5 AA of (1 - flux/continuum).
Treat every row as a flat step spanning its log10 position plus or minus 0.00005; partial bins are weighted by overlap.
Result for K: 3.4 AA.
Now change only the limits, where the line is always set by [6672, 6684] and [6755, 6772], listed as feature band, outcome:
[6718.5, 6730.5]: 2.4 AA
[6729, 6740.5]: 1.3 AA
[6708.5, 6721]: 0.4 AA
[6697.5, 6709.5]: 0.0 AA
